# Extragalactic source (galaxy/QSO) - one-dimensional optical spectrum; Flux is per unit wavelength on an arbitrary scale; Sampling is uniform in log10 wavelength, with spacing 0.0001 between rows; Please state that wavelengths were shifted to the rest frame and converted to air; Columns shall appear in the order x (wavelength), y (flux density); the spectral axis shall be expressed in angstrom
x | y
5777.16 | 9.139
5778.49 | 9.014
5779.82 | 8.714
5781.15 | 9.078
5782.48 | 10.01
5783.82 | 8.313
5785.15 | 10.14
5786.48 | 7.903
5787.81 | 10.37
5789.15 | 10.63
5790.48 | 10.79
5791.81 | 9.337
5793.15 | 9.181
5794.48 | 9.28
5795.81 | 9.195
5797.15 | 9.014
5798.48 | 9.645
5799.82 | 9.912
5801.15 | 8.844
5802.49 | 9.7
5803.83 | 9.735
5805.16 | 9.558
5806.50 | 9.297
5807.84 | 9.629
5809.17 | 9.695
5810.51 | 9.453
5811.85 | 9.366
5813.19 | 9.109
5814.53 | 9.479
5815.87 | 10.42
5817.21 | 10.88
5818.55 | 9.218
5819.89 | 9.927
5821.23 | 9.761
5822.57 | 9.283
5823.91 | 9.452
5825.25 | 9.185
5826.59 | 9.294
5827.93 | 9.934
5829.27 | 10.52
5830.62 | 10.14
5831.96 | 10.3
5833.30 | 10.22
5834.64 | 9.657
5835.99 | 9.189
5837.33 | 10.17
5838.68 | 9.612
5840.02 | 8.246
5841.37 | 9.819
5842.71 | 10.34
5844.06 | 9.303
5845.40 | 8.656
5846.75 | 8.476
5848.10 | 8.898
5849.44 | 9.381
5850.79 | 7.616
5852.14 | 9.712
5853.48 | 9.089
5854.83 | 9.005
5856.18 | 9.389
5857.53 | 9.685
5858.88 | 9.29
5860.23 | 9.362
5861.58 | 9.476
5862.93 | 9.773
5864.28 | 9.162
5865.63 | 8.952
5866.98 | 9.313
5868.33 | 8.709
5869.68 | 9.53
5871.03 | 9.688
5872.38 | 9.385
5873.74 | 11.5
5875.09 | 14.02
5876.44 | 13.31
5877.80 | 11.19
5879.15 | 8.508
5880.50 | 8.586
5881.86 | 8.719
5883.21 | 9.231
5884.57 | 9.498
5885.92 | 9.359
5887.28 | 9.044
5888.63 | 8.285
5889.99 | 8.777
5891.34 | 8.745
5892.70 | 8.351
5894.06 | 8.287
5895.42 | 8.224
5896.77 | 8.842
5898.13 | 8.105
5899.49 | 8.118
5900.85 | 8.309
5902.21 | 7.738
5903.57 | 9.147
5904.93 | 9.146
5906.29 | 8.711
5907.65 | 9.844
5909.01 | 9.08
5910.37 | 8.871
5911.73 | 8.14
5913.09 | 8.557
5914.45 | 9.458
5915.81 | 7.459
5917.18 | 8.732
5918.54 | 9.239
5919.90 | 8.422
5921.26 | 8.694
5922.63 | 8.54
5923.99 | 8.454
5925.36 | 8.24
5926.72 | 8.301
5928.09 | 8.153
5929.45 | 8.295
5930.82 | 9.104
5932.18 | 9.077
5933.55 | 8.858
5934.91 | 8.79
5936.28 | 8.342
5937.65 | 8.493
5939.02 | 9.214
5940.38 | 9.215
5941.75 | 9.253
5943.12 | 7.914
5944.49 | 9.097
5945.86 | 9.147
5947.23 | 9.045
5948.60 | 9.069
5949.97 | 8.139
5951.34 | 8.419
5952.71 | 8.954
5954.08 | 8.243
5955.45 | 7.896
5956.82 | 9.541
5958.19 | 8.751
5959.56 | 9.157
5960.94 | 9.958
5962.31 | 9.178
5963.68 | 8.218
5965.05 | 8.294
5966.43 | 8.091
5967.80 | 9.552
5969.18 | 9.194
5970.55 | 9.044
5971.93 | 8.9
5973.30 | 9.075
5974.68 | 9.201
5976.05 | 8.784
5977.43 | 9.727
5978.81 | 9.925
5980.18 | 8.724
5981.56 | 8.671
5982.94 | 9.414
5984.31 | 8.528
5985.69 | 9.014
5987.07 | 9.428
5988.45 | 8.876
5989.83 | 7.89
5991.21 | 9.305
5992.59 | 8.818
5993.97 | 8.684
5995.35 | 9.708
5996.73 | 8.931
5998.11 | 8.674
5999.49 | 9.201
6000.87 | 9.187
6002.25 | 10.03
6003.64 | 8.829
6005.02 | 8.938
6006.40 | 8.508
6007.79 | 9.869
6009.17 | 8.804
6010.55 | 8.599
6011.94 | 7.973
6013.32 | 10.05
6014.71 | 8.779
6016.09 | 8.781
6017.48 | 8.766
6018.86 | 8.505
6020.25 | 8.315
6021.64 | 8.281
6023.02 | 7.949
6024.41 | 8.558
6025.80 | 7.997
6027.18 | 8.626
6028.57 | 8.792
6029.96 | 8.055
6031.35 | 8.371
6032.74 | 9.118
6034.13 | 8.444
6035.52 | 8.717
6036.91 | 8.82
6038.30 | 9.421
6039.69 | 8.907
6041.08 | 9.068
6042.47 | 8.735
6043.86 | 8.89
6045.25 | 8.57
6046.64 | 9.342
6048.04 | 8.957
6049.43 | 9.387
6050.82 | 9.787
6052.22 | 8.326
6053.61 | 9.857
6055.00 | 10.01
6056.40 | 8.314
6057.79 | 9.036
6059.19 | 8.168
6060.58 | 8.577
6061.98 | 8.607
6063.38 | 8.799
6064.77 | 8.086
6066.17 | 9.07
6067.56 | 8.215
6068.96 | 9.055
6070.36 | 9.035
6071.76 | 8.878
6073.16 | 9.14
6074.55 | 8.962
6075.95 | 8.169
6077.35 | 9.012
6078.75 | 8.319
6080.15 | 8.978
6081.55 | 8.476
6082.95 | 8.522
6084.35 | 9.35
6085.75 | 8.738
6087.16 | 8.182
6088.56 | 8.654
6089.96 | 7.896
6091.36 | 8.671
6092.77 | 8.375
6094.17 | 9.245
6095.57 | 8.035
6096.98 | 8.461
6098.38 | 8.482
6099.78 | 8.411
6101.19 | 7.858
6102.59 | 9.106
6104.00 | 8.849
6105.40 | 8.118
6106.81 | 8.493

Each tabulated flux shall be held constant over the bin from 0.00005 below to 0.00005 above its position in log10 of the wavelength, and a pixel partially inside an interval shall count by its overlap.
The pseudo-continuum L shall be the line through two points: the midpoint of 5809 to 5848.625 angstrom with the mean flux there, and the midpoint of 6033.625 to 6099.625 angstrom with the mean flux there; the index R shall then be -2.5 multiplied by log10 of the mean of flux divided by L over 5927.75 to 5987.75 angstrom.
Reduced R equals 0.03 mag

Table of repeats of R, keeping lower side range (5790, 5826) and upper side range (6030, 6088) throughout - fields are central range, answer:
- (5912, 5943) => 0.07 mag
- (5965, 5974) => 0.02 mag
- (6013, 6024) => 0.04 mag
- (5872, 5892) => -0.06 mag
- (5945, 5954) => 0.05 mag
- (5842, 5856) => 0.04 mag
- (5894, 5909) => 0.08 mag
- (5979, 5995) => 0.02 mag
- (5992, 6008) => -0.01 mag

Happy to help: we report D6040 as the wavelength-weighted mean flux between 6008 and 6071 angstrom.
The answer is 8.78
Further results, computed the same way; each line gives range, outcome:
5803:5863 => 9.51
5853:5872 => 9.32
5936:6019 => 8.93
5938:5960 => 8.81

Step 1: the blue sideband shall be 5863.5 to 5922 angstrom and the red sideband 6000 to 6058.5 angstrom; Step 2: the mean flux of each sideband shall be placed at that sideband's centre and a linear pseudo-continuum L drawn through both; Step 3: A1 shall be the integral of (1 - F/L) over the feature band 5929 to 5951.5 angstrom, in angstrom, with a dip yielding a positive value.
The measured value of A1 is 0.6 angstrom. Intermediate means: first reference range 9.14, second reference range 8.86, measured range 8.8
